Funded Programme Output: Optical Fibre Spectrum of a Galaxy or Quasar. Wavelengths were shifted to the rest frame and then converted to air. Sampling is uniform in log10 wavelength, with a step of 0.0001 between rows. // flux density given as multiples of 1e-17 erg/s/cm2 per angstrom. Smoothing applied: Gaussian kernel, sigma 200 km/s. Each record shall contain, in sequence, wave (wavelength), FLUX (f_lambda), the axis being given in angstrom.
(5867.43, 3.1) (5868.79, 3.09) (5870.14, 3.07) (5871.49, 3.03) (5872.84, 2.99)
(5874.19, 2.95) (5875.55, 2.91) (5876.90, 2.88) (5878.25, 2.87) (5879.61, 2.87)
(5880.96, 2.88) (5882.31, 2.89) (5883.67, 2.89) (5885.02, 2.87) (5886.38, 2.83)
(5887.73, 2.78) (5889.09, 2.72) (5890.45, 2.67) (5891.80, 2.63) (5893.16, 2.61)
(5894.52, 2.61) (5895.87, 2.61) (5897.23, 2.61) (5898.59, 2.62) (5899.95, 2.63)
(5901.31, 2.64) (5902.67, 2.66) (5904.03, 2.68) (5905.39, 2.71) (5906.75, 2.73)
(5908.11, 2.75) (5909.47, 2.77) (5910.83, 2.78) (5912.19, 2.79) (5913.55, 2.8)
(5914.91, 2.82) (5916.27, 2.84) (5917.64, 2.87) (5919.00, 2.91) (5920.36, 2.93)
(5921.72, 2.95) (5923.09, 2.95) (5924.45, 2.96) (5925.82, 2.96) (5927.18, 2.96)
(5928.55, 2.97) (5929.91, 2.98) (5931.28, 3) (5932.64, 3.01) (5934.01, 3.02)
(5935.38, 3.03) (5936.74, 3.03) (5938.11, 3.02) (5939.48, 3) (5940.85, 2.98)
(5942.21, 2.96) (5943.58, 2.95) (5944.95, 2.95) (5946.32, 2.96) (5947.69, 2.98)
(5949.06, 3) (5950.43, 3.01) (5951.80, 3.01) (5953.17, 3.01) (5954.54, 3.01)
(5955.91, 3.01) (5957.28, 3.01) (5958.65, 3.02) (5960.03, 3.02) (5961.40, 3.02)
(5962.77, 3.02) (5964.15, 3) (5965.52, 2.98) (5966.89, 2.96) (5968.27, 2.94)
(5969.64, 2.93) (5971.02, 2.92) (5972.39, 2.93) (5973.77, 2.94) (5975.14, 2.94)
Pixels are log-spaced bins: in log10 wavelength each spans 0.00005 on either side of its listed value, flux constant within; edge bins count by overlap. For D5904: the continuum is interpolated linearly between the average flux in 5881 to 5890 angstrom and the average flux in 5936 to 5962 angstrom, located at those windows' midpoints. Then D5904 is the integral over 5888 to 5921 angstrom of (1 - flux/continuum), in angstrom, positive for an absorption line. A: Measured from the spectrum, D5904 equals 1.77 angstrom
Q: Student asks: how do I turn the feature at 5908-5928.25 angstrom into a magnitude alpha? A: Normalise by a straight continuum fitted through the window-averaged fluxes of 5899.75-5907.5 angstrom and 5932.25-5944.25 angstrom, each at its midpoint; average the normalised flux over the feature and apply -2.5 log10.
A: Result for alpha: -0.02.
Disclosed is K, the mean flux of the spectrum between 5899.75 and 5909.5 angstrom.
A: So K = 2.69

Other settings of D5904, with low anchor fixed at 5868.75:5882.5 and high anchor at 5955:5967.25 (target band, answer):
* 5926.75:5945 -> 0.0 angstrom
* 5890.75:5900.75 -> 1.2 angstrom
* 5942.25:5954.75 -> 0.1 angstrom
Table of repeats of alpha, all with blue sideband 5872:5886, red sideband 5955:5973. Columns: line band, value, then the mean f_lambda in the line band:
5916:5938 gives -0.01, 2.96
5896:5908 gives 0.10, 2.66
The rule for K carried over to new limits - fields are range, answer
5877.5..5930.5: 2.79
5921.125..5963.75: 2.99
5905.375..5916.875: 2.78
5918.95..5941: 2.98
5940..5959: 2.99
